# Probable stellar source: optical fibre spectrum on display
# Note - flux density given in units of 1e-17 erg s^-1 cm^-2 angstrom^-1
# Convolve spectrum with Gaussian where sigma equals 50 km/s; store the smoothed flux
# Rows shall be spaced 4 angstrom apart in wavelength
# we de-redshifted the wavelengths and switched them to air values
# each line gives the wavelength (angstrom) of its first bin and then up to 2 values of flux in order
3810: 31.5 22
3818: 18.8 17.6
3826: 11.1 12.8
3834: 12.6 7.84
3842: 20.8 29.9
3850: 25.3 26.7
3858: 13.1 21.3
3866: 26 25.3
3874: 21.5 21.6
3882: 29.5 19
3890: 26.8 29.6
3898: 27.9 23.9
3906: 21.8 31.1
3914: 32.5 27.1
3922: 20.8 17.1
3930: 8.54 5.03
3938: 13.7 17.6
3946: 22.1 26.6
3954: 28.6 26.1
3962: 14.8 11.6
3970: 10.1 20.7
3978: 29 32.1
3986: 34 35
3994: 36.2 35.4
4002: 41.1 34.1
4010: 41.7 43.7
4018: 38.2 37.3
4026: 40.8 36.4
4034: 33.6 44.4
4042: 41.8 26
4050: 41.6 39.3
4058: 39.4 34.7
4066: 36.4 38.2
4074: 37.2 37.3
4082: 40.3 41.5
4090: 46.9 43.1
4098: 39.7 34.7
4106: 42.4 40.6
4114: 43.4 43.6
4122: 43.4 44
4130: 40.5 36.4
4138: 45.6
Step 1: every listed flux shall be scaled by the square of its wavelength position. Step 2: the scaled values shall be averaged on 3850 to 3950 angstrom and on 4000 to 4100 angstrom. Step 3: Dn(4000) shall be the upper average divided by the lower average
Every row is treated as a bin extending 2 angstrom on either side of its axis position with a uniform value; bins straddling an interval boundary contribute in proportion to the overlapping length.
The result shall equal 1.9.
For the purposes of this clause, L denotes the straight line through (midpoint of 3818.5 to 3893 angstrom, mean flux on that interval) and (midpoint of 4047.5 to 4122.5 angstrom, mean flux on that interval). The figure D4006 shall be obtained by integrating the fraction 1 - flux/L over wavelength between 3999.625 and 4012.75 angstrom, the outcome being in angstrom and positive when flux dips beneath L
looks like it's -2.3 angstrom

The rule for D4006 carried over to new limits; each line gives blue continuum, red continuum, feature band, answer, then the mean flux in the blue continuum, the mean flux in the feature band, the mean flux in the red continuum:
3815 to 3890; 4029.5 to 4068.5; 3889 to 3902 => -1.93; 20.2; 27.6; 37.4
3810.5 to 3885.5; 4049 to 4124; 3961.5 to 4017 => 3.36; 20.4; 30.5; 40.2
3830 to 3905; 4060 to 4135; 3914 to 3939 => 9.28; 22.4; 16.8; 40.3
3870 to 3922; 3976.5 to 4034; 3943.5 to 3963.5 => 4.95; 25.8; 23.7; 36.7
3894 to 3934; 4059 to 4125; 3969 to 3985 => 2.56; 22.8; 24.5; 40.3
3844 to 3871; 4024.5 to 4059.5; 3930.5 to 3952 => 9.94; 23.9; 16.4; 38.1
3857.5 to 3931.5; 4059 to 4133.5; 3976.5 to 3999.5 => -1.64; 23.7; 33.7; 40.3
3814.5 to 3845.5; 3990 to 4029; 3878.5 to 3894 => -1.74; 15.6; 25.3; 38.5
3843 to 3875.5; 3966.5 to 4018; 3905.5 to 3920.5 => -0.77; 23.6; 28.5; 32.4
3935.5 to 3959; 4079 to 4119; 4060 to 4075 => 0.34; 21.9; 36.6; 41.5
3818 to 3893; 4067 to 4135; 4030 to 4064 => -1.15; 20.6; 37.5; 40.8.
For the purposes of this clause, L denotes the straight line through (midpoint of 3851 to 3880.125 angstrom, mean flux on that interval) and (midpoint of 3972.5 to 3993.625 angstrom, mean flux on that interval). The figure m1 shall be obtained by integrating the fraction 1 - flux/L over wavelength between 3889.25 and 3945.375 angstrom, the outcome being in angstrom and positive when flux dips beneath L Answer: 9.1 angstrom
